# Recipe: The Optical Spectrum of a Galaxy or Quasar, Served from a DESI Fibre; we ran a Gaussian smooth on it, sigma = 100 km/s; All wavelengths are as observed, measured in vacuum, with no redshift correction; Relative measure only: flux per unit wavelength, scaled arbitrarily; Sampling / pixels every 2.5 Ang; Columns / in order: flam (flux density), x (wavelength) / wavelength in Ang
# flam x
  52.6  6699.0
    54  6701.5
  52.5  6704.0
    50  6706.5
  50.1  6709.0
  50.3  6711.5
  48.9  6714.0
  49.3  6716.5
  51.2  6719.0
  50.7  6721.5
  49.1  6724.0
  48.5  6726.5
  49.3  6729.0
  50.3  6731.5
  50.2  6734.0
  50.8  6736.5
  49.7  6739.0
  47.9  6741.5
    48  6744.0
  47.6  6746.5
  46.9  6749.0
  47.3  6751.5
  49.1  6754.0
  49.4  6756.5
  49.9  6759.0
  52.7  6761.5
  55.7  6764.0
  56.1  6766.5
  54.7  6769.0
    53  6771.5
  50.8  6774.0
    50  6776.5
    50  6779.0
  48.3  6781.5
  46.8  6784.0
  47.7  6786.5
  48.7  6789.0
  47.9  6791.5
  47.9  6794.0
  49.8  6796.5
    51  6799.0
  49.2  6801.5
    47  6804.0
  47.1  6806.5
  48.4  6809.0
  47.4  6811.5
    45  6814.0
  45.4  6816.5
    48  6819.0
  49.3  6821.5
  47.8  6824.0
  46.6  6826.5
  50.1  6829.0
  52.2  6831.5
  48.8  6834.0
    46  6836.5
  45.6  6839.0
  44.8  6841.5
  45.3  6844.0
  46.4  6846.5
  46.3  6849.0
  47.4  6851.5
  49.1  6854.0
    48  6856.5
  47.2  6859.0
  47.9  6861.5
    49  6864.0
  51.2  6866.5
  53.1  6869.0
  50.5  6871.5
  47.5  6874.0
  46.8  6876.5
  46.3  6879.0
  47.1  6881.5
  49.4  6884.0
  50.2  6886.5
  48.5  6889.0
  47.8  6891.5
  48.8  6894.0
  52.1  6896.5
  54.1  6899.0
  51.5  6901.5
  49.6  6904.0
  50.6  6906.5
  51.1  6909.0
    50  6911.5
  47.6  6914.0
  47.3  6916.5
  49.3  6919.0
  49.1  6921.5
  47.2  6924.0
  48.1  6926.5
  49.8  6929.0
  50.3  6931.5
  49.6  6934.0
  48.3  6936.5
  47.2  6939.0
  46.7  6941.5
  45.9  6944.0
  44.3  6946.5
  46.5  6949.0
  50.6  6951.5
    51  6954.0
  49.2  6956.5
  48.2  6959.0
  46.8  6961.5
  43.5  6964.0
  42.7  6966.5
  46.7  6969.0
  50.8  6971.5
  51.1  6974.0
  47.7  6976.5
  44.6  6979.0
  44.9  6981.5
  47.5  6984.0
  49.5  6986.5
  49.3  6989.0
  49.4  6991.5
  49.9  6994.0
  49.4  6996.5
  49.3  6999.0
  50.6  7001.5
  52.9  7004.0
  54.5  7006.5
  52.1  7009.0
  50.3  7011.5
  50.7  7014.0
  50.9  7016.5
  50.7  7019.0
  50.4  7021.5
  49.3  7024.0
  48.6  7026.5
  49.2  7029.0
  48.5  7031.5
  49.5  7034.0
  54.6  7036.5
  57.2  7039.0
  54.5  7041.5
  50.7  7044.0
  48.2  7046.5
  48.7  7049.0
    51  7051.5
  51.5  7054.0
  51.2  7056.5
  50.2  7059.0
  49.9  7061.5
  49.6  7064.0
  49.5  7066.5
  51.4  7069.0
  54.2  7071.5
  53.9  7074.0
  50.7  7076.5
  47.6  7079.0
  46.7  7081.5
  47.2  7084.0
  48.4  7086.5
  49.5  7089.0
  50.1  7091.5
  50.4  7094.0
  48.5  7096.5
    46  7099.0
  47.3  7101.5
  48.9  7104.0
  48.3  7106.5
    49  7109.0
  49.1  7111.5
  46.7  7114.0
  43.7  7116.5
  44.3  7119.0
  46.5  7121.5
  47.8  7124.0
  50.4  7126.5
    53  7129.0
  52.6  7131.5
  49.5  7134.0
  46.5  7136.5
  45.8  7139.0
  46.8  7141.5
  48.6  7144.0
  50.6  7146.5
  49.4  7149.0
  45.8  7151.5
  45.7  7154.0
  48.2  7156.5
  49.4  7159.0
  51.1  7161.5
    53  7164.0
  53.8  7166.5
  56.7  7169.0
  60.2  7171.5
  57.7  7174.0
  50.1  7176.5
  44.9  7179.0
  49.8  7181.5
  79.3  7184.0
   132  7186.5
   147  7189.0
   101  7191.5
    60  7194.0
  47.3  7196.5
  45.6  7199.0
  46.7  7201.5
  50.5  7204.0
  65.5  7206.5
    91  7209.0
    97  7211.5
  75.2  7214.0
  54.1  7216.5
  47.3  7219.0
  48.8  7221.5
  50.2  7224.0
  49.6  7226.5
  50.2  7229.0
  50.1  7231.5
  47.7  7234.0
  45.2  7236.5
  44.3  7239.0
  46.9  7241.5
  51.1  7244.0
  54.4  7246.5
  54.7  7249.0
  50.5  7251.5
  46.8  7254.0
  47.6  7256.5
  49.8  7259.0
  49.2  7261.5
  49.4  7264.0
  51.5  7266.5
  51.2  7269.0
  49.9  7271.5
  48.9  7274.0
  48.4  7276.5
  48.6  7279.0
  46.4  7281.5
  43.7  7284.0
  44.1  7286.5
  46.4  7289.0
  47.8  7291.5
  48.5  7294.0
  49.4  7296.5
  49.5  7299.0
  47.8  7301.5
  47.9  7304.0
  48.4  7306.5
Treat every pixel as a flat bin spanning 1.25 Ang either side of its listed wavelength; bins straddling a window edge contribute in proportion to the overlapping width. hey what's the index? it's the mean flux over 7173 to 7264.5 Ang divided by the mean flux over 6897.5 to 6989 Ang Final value 1.25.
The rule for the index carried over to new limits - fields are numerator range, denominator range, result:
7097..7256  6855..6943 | 1.13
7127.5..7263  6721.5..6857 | 1.17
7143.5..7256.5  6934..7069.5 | 1.19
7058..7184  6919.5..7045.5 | 1.01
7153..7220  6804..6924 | 1.35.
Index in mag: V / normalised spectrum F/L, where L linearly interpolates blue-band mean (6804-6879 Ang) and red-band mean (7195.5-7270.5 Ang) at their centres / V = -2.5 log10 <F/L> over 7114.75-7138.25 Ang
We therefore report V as 0.08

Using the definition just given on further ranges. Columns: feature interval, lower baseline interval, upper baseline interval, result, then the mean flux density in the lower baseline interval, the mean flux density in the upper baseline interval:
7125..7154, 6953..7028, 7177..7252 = 0.187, 49.1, 62.6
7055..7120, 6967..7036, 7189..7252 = 0.089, 49.5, 58.9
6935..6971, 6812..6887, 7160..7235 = 0.121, 47.9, 63.8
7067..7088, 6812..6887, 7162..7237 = 0.164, 47.9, 63.6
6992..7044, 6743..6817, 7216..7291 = -0.044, 49.3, 48.8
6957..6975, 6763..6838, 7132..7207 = 0.141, 49.2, 59.2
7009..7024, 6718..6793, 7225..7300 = -0.028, 49.9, 48.7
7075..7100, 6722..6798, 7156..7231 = 0.236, 49.8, 63.8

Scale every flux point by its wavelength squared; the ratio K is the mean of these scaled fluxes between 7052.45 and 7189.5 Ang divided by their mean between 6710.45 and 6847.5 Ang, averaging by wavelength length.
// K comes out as 1.19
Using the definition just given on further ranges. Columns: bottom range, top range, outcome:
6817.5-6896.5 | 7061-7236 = 1.24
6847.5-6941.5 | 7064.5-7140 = 1.06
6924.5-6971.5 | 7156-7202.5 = 1.47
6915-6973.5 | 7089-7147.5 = 1.06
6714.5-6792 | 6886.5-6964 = 1.03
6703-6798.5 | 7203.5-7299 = 1.21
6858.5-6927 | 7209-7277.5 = 1.19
